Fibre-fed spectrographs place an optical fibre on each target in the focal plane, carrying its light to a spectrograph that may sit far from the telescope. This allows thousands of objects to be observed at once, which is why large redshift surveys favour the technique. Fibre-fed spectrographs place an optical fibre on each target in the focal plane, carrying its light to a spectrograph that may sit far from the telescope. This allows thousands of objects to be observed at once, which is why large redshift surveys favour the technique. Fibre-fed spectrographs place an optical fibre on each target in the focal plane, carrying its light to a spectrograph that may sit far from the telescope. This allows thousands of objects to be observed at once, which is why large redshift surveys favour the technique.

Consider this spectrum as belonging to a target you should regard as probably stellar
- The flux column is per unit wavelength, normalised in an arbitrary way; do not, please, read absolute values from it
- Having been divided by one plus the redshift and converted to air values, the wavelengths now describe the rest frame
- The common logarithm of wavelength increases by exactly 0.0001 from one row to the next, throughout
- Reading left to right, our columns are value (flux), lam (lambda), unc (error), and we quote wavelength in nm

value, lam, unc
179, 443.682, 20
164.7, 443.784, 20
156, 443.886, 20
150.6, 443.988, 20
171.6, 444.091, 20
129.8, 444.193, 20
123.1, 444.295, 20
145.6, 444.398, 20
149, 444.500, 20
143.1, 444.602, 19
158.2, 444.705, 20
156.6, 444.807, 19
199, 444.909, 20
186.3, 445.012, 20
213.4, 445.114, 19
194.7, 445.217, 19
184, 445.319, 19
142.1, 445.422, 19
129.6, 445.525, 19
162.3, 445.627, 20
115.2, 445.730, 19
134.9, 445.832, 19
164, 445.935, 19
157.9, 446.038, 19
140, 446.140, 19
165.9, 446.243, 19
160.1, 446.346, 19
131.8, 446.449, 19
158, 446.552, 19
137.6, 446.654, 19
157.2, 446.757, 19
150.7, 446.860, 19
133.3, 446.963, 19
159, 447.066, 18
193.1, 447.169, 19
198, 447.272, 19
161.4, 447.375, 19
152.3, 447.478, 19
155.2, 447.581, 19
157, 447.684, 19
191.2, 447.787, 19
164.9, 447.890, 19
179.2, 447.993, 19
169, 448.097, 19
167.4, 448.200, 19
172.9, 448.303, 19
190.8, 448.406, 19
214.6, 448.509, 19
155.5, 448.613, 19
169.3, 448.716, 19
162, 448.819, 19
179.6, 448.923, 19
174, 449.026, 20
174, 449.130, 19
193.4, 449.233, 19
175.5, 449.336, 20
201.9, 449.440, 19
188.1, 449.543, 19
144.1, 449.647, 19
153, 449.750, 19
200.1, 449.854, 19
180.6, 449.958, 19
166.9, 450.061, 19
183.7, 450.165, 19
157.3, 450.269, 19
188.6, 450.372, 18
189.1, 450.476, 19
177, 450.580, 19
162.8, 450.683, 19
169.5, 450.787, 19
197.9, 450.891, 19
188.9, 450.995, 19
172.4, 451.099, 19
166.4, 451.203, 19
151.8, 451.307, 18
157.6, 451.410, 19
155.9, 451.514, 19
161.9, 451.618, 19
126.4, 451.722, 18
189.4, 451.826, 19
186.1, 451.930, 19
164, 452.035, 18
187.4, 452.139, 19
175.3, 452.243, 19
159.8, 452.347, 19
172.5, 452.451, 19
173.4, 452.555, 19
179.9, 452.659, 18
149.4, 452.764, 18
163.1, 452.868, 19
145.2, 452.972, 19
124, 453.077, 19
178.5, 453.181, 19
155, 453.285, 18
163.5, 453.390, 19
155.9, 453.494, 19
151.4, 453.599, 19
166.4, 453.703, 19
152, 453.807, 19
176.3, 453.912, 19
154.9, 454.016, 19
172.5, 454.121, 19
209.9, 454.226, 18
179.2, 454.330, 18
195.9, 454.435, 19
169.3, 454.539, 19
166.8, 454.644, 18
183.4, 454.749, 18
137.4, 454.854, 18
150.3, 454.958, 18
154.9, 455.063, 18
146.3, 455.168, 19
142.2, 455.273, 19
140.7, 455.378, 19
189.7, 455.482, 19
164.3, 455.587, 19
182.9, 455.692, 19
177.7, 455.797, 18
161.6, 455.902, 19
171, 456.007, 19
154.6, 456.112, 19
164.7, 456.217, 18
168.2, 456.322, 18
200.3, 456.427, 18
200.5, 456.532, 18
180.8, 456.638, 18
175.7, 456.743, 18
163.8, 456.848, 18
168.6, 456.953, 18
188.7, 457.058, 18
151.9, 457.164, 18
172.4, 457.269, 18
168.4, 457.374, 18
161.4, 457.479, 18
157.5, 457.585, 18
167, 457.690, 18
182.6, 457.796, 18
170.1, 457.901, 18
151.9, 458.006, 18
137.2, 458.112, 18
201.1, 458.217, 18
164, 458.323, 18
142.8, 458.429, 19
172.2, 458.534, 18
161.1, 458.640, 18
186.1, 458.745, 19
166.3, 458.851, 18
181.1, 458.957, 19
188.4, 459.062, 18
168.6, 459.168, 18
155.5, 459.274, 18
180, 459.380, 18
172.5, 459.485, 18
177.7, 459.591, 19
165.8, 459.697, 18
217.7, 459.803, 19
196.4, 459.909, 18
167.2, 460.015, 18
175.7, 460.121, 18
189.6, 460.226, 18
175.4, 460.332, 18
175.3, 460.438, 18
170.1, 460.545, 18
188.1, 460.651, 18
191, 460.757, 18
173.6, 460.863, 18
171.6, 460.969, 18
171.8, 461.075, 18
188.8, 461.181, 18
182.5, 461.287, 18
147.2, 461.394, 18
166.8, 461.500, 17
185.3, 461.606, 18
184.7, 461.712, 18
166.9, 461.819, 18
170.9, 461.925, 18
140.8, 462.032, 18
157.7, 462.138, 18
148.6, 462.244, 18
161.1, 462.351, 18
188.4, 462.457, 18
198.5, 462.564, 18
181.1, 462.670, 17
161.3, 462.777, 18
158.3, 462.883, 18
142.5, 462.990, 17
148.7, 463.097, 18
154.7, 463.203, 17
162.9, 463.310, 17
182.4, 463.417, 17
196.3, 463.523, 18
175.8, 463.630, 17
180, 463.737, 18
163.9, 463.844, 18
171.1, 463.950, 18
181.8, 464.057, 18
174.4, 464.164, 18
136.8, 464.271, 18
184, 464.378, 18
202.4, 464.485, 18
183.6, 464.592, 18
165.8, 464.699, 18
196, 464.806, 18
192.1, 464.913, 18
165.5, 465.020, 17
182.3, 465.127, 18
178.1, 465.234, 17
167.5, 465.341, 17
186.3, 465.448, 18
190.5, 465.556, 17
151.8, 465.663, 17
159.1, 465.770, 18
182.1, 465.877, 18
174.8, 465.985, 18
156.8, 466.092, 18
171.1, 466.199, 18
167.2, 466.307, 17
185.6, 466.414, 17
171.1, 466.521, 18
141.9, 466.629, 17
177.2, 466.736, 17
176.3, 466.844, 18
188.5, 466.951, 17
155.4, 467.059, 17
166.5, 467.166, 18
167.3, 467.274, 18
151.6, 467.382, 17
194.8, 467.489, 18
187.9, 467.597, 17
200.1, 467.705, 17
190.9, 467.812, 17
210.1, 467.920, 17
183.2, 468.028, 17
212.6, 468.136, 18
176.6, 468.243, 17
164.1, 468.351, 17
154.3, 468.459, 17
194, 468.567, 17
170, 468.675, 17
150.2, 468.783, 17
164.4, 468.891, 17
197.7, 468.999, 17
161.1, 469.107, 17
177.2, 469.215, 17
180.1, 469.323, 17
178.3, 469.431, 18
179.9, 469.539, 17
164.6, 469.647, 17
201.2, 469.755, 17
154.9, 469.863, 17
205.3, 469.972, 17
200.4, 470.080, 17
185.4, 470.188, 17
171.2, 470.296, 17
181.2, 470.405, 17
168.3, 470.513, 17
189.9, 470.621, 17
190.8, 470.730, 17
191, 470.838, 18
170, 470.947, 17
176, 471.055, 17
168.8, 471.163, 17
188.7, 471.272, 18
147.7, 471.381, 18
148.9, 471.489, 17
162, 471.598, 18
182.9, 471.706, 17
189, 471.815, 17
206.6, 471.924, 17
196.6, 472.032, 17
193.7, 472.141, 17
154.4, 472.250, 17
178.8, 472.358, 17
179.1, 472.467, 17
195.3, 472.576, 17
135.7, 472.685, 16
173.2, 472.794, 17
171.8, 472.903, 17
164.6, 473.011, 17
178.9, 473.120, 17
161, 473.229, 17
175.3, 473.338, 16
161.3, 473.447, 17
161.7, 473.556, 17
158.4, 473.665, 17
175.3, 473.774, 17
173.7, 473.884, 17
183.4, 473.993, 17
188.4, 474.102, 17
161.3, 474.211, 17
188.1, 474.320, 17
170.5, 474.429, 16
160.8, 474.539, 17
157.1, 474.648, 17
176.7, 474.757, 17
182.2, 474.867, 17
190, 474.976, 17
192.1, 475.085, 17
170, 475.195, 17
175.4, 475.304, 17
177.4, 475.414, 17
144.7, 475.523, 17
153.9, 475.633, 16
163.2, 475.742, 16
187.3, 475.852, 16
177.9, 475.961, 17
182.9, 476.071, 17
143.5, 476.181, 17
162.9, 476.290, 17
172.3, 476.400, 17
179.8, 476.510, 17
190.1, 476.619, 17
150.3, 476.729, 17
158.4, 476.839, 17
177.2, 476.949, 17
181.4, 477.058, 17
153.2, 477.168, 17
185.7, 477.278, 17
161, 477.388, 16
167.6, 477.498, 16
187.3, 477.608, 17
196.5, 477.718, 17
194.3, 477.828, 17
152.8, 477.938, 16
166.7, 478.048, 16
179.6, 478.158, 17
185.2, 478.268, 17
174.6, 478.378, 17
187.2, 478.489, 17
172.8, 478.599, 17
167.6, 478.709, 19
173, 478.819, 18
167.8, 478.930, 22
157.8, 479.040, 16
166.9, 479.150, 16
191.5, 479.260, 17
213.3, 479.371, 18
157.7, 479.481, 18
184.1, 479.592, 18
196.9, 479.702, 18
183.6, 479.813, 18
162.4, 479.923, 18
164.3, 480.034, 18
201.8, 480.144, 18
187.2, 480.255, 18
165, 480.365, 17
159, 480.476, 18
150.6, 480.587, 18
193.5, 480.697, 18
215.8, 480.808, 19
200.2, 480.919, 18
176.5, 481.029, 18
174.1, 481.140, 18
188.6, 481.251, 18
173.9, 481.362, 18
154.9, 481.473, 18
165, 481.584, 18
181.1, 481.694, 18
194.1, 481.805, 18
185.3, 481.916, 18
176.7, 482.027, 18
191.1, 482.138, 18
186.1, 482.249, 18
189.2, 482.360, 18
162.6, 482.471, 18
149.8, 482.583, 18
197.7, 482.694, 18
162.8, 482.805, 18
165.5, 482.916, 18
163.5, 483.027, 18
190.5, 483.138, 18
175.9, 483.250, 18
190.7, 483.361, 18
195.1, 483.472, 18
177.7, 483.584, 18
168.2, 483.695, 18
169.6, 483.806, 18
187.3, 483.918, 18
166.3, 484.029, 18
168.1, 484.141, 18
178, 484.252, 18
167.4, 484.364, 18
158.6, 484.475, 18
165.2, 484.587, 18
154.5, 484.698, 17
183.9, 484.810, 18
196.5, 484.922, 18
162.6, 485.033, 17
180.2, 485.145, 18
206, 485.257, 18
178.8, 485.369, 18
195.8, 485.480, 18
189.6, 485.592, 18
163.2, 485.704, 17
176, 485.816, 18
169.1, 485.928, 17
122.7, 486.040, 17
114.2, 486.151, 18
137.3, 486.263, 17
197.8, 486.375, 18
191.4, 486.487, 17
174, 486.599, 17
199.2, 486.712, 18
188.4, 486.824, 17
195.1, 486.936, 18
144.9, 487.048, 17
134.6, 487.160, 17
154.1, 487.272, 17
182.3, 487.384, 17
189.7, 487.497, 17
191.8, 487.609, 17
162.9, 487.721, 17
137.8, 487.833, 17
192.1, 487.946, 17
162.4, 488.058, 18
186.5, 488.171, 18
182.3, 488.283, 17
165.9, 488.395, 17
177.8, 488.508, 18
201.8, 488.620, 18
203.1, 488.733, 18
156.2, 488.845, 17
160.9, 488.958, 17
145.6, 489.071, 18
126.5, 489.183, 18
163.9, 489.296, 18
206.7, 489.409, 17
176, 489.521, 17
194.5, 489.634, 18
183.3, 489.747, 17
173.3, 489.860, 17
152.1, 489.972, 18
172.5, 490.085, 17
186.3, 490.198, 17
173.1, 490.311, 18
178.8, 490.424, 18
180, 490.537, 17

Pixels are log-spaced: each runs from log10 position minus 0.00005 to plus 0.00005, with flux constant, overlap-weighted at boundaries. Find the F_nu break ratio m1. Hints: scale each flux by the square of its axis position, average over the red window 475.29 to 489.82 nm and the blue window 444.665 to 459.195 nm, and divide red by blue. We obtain 1.2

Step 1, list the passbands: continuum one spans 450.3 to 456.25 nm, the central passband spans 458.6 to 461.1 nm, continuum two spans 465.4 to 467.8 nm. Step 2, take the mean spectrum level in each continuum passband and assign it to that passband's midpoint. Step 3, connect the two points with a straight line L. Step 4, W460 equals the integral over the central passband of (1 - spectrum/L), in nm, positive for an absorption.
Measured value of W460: -0.118 nm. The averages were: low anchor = 167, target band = 178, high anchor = 173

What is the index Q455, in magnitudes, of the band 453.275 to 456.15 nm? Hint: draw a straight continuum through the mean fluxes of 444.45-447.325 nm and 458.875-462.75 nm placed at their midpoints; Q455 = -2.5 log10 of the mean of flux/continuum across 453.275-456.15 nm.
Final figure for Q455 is 0.024 mag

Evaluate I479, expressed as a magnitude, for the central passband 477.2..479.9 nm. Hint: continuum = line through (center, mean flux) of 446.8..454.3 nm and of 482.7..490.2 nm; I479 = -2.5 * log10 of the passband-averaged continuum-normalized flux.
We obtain -0.03 mag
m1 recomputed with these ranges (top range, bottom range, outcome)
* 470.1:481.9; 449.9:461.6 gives 1.12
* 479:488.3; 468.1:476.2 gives 1.05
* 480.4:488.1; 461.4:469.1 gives 1.09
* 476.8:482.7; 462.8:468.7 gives 1.08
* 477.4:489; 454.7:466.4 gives 1.13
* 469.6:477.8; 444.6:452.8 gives 1.15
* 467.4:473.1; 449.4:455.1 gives 1.15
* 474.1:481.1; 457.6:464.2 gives 1.09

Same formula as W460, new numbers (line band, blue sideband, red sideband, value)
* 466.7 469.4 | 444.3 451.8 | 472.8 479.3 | -0.12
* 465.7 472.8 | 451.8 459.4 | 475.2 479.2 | -0.27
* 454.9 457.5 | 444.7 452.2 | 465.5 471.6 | 0.05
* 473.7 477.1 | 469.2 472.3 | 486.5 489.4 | 0.10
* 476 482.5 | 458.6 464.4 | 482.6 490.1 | -0.14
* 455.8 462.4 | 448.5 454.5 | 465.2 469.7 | 0.03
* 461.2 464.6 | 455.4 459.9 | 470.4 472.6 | 0.09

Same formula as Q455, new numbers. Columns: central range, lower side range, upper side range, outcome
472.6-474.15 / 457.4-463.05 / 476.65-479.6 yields 0.03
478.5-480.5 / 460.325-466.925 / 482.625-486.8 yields -0.02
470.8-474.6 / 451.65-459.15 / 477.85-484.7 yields 0.00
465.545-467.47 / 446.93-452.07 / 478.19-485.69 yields 0.04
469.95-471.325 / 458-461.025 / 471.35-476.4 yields -0.06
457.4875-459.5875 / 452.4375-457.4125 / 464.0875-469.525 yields 0.01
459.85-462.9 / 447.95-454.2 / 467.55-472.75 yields 0.01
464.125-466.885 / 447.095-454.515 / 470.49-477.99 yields -0.01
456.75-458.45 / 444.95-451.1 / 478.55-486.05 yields 0.03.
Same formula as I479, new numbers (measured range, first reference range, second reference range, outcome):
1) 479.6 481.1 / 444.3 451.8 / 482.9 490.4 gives -0.06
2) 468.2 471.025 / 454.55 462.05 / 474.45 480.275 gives -0.03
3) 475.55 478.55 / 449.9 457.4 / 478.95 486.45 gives 0.01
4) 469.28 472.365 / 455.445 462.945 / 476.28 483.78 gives -0.03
